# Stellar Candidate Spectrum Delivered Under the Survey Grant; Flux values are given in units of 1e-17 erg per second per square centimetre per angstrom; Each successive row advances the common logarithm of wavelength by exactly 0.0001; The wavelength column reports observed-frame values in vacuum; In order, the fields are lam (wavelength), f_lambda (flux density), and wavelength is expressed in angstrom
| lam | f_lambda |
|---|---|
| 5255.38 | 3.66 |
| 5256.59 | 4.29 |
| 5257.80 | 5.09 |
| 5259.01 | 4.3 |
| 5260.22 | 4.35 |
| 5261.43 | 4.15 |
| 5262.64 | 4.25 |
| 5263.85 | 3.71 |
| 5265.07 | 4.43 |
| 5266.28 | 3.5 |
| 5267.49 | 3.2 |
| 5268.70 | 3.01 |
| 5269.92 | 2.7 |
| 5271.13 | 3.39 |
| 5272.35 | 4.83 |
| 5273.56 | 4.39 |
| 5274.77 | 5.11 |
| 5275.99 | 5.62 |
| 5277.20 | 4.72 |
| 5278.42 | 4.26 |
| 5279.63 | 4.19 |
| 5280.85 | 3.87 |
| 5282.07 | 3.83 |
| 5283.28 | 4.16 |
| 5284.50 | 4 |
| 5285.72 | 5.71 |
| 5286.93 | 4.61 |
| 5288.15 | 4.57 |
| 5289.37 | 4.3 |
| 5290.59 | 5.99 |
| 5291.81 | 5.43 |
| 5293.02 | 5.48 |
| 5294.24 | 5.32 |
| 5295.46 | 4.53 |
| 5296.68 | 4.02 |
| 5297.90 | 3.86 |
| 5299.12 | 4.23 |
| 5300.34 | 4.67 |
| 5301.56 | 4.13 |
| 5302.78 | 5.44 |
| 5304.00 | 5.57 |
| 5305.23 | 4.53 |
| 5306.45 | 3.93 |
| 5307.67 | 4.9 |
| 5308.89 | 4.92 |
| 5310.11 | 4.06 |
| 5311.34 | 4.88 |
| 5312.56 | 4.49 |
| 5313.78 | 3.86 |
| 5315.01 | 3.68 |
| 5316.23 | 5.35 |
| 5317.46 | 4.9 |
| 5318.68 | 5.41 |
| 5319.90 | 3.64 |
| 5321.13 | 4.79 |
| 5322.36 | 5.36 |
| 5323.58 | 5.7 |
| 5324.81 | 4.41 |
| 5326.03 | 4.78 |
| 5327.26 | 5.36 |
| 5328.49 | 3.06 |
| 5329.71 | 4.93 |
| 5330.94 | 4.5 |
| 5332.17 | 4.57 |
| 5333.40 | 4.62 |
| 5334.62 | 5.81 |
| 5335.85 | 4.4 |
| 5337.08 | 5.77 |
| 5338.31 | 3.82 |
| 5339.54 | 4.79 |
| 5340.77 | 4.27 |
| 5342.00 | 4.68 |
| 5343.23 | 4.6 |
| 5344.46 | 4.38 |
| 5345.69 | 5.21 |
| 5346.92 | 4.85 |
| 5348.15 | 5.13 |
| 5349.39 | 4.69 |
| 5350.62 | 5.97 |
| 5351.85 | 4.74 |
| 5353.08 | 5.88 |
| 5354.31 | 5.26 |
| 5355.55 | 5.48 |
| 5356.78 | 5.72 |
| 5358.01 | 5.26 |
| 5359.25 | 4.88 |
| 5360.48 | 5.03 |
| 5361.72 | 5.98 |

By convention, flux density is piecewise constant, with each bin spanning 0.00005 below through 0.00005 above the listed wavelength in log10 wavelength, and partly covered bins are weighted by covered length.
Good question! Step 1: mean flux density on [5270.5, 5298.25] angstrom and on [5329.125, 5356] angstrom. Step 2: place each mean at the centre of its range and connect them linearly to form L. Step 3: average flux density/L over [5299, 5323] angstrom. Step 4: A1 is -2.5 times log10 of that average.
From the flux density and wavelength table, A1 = 0.03 mag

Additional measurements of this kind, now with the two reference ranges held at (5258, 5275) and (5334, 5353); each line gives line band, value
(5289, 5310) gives -0.10 mag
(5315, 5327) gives -0.06 mag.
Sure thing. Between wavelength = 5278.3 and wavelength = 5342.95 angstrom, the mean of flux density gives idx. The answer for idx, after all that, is 4.65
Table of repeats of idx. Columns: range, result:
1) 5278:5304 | 4.63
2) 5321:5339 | 4.79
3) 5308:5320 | 4.57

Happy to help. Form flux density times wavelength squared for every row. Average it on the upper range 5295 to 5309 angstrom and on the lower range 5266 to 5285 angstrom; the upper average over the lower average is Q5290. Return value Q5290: 1.1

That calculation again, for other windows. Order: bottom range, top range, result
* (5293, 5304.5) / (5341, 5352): 1.07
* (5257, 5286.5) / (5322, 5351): 1.17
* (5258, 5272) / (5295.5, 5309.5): 1.22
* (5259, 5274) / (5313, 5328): 1.26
